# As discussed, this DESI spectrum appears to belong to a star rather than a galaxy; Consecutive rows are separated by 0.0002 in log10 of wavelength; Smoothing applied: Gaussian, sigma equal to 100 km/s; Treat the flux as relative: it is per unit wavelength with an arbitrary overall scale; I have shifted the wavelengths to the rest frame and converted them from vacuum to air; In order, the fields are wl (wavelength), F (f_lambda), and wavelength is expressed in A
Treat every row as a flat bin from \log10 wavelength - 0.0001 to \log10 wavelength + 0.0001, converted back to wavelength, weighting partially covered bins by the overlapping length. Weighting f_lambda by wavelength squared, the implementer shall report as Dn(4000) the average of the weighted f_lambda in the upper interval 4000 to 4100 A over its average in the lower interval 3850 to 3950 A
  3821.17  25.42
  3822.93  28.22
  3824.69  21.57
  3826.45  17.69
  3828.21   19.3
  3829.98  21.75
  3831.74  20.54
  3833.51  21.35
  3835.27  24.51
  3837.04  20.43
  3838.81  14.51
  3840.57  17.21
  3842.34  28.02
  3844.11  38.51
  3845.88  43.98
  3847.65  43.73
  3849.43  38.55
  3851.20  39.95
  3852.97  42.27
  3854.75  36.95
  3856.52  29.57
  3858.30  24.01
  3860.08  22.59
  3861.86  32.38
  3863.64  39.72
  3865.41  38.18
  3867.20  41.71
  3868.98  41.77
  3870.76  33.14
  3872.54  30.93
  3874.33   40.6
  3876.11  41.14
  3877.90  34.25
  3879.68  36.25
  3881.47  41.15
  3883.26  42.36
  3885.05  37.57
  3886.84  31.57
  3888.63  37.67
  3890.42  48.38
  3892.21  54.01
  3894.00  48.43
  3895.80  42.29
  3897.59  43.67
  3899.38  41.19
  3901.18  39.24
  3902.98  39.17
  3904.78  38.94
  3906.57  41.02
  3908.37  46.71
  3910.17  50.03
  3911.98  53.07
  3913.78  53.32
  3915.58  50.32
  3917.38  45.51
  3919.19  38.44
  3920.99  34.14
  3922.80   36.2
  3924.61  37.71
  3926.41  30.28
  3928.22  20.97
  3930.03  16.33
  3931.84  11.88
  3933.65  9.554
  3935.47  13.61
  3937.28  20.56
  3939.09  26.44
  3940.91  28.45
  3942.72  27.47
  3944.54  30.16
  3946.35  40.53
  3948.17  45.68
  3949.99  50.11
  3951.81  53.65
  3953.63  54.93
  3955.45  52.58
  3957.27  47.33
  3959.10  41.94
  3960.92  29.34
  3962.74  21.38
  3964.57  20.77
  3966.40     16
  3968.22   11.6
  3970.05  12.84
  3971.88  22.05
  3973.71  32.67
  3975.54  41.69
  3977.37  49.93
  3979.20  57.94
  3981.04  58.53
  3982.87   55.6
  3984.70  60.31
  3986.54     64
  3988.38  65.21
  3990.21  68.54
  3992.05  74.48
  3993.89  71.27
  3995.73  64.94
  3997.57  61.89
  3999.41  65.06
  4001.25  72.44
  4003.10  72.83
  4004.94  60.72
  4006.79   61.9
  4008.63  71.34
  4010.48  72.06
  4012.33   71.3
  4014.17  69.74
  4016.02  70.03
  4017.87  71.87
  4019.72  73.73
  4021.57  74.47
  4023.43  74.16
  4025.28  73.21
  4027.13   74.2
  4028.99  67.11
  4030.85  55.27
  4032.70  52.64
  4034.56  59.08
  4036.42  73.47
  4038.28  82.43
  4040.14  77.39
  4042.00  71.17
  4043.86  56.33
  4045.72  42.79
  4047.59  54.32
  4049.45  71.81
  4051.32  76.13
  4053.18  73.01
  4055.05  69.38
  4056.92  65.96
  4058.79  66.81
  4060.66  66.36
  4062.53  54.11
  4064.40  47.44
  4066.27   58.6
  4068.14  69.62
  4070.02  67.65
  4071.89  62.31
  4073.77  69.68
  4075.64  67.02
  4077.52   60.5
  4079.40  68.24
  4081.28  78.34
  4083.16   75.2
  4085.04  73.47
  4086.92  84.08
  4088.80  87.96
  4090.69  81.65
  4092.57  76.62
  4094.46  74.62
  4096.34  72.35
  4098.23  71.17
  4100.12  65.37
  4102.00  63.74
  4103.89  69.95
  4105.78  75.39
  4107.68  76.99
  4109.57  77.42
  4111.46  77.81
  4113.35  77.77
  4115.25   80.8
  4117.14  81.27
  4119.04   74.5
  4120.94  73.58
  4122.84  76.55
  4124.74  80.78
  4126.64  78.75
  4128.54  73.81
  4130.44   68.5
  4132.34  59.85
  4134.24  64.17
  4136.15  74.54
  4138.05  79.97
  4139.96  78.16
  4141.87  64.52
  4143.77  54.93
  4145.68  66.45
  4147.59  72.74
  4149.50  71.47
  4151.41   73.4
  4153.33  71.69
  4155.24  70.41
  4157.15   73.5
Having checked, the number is 2.04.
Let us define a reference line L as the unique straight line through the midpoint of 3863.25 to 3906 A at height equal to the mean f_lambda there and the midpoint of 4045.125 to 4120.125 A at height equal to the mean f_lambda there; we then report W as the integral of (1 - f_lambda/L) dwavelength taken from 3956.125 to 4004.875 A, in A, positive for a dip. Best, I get 5.9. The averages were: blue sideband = 40.2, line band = 48.8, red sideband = 70.4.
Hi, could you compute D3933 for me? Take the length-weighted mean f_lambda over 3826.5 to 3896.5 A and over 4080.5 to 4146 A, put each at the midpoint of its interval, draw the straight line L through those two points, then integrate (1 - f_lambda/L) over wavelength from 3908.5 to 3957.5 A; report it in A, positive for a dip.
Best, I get 9.83 A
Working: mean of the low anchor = 34.2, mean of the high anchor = 74.1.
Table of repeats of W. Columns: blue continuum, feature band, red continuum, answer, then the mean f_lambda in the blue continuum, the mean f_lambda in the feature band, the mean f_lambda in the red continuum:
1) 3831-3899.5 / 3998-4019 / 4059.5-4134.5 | -4.00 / 35.5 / 68.9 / 71.7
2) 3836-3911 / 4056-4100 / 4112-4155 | -2.87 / 37.5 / 69.5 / 72.6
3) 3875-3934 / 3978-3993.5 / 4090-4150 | -3.40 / 38.8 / 63.1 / 73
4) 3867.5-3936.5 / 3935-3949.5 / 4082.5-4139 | 4.79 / 37.7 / 30.2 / 75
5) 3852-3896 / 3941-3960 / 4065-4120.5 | 2.46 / 37.9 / 43.8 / 73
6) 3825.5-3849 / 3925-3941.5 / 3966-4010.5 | 8.96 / 25.8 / 20.2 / 54.8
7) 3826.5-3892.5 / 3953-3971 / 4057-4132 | 6.98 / 33.4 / 30.5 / 71.8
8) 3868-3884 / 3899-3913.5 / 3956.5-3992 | -1.87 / 37.9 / 44.2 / 41.8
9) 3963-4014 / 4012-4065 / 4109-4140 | -4.61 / 53.9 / 66.8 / 75.1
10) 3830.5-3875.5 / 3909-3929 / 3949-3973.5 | -4.97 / 32.2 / 41.1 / 33.4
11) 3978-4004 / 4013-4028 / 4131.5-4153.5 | -1.55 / 65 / 72.7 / 69.3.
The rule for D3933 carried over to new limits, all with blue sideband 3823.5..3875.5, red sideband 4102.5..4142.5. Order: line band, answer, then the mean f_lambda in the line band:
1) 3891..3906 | -1.96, 43.4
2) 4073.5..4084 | -0.36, 69.8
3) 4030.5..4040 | -0.89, 66.2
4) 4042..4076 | 0.43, 63.5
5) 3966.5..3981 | 5.01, 33.3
